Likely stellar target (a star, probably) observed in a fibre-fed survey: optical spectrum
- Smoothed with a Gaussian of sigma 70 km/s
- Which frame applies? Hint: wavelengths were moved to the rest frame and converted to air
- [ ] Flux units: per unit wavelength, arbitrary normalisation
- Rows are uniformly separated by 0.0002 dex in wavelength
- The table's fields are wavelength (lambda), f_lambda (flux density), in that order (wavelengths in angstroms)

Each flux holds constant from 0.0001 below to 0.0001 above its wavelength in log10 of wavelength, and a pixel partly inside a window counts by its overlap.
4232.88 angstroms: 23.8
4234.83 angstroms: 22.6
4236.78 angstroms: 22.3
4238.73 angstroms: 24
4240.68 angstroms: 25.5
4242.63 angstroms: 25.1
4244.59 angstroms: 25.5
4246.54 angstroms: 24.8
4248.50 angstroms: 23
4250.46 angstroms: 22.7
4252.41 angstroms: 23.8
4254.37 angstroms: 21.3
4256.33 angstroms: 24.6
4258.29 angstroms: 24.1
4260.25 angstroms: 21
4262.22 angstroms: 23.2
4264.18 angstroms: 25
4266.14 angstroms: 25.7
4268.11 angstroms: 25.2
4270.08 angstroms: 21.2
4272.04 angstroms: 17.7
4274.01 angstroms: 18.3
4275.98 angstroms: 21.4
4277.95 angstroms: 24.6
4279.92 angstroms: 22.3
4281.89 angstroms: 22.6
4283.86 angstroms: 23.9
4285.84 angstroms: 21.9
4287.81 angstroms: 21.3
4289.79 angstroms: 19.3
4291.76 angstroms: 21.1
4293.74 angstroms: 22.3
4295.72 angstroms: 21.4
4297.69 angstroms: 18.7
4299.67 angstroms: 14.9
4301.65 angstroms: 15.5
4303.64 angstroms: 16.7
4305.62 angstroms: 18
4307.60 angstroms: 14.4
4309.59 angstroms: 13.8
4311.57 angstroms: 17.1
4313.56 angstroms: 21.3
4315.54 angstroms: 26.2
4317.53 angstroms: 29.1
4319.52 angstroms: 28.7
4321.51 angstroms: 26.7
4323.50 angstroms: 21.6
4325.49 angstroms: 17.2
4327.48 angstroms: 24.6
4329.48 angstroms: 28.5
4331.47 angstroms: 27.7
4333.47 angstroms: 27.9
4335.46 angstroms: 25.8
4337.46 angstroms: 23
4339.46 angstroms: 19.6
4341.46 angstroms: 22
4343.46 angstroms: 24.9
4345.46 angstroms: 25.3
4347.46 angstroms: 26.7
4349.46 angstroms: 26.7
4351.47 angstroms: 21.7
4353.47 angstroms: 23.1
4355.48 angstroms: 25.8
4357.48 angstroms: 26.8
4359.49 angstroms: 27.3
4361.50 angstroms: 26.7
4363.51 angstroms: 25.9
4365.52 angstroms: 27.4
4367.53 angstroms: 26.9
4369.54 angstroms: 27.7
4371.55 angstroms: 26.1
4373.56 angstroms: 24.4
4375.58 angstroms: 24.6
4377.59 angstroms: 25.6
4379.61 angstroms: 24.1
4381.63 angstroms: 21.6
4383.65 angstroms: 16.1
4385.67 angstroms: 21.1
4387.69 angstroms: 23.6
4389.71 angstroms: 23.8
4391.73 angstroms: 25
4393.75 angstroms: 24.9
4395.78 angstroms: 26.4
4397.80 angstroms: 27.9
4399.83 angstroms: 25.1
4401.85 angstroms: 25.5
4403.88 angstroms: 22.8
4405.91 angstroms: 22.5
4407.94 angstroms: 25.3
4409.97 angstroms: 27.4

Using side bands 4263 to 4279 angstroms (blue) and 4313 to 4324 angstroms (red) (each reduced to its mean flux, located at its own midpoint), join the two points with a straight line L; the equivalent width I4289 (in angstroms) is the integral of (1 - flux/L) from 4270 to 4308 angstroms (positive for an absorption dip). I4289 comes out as 6.0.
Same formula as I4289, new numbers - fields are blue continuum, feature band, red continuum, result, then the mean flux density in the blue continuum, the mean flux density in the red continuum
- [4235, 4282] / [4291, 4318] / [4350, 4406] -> 5.3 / 23.1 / 24.7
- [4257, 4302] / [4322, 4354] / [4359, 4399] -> -1.0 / 21.5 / 24.8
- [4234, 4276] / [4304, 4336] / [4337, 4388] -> 1.4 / 23.1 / 24.4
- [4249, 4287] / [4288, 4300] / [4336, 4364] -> 1.7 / 22.7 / 24.7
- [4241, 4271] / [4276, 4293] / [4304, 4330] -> 0.6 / 23.8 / 21.9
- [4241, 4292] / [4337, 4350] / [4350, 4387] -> 0.1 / 22.8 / 24.6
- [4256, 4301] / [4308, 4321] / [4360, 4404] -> 0.2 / 21.7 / 24.8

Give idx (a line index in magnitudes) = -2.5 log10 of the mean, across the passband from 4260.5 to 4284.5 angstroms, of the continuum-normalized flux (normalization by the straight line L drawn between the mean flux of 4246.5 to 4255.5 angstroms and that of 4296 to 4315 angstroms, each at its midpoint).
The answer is -0.09 mag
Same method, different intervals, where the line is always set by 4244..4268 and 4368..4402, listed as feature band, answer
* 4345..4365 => -0.06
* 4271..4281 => 0.14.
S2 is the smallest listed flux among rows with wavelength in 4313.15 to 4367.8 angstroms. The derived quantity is 17.2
